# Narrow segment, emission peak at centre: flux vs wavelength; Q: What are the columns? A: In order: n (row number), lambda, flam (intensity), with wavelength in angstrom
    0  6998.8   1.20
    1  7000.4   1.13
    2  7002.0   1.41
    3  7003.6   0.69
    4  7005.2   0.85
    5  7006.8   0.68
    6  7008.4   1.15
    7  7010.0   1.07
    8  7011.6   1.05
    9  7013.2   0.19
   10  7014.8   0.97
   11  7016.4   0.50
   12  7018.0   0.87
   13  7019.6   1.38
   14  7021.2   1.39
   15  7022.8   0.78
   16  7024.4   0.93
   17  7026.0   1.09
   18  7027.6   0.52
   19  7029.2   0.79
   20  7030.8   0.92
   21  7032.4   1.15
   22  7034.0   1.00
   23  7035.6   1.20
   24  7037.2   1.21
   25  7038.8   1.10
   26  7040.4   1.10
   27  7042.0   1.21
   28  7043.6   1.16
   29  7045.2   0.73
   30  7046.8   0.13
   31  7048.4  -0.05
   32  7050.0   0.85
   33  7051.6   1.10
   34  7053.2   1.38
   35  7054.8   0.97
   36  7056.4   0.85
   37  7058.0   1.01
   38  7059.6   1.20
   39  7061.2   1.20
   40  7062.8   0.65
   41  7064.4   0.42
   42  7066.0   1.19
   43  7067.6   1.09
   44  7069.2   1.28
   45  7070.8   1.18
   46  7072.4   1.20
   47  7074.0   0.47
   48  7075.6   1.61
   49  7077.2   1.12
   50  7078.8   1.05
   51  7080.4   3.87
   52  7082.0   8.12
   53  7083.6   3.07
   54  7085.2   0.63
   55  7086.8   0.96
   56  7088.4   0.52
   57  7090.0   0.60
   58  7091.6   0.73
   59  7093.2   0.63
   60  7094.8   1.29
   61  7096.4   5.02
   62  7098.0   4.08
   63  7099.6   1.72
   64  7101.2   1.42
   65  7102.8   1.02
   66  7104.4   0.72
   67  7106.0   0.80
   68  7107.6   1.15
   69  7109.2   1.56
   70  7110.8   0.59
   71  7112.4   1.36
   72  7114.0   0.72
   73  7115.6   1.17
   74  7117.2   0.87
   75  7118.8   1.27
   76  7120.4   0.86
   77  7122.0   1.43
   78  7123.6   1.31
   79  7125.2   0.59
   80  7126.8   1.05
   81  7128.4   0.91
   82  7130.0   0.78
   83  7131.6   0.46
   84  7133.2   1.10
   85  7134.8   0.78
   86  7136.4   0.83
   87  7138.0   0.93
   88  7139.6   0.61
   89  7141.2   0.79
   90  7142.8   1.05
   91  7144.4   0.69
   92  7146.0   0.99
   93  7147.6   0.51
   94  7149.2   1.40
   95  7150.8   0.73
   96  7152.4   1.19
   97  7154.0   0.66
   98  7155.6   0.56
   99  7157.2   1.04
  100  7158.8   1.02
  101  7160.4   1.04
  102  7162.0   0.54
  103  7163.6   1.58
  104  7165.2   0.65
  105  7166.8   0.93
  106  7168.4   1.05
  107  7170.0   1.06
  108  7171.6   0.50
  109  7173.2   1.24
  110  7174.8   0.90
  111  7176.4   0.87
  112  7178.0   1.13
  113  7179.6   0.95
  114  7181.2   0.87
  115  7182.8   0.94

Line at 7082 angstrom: [S II] 6716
